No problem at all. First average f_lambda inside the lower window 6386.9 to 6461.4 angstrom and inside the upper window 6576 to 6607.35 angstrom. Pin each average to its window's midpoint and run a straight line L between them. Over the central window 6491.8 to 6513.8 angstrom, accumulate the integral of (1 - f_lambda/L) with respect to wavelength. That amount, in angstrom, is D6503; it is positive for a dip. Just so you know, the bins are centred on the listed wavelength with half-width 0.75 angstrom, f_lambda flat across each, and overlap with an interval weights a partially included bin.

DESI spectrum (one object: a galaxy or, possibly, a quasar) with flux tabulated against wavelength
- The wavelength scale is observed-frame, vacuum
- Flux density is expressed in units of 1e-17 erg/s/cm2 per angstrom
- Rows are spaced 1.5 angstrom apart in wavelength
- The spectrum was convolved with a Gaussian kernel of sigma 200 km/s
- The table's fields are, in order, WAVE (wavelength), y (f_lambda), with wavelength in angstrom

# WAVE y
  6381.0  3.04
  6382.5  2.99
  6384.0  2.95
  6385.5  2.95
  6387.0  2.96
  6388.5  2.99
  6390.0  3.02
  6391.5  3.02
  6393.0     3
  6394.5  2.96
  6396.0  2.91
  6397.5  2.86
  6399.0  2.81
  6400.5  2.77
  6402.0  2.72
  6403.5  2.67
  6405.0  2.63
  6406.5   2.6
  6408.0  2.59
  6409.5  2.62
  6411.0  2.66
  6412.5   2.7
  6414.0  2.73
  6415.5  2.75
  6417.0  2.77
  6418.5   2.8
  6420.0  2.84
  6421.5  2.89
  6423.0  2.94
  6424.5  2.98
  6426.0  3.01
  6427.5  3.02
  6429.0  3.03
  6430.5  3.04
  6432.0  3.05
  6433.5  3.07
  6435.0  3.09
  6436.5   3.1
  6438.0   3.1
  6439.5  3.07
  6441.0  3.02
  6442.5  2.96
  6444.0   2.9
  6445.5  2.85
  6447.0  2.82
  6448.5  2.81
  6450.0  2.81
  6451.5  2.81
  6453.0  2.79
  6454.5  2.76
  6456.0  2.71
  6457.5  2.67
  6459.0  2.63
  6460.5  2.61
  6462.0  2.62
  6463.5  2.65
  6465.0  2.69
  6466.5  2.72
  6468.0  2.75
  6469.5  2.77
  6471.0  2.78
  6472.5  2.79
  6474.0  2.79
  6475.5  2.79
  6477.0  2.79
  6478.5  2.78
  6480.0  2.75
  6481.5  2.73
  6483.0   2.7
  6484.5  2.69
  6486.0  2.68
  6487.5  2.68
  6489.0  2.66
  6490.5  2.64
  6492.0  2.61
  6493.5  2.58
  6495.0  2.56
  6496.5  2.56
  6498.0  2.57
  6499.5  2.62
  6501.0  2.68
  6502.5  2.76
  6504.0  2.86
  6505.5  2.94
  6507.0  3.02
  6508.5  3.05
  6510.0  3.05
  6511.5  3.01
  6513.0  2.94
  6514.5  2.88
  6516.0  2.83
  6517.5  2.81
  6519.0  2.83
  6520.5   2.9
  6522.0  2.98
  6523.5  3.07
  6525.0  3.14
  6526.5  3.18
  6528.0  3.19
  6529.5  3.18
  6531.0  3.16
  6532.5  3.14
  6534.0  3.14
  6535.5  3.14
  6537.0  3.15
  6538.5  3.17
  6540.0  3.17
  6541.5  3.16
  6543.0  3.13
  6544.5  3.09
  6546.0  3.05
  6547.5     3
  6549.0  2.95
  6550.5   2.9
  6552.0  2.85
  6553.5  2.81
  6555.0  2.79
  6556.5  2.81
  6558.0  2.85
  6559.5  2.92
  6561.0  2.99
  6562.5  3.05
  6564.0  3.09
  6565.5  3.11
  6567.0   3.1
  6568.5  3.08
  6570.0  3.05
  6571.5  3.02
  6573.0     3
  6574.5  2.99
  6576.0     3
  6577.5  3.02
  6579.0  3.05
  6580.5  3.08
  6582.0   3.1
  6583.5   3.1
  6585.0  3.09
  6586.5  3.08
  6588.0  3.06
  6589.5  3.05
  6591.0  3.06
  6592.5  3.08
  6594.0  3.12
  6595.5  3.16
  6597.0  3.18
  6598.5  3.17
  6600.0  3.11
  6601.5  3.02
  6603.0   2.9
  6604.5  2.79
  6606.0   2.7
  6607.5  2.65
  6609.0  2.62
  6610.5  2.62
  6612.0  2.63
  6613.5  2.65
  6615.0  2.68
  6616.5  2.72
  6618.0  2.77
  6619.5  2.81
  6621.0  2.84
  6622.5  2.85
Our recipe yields 1.1 angstrom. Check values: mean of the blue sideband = 2.86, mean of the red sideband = 3.04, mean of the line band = 2.79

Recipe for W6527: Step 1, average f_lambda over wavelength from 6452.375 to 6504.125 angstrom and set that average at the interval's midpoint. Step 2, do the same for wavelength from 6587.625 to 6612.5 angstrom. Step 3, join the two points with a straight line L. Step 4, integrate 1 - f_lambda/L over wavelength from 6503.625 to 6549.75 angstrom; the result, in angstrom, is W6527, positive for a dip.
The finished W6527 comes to -4.2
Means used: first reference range 2.7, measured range 3.04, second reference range 2.94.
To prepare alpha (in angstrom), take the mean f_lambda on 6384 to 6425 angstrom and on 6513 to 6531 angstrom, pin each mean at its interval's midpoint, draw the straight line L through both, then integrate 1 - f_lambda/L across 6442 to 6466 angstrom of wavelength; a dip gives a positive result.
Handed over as 1.2 angstrom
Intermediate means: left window 2.82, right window 3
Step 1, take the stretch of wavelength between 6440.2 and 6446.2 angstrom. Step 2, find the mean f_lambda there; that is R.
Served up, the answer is 2.93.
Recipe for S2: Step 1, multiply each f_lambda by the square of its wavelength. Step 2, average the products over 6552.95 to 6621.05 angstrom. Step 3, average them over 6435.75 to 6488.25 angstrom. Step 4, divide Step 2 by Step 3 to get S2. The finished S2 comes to 1.10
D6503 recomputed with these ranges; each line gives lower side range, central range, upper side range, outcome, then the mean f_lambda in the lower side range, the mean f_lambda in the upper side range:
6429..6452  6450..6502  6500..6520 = 4.17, 2.97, 2.89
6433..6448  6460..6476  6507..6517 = 1.38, 2.99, 2.96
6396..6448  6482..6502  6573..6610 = 1.97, 2.87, 3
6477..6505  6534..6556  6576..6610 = -1.36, 2.68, 3.01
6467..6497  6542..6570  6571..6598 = -0.10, 2.71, 3.07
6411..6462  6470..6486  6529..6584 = 0.96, 2.88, 3.04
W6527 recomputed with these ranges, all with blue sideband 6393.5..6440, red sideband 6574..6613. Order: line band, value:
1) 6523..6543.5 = -1.5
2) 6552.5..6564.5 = 0.2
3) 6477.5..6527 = 1.9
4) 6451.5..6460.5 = 0.6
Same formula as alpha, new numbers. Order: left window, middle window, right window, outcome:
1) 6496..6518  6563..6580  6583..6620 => -0.9 angstrom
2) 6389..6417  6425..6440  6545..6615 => -1.3 angstrom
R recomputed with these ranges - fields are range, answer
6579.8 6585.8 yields 3.09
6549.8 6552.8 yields 2.87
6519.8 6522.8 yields 2.94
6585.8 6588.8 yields 3.07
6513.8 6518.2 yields 2.84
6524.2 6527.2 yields 3.16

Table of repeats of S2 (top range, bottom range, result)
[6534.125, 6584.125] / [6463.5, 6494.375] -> 1.14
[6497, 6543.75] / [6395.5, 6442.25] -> 1.08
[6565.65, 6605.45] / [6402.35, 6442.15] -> 1.12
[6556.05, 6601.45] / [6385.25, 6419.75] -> 1.15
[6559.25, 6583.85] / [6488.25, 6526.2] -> 1.10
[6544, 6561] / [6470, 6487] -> 1.08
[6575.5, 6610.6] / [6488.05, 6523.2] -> 1.10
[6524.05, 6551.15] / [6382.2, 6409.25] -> 1.14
